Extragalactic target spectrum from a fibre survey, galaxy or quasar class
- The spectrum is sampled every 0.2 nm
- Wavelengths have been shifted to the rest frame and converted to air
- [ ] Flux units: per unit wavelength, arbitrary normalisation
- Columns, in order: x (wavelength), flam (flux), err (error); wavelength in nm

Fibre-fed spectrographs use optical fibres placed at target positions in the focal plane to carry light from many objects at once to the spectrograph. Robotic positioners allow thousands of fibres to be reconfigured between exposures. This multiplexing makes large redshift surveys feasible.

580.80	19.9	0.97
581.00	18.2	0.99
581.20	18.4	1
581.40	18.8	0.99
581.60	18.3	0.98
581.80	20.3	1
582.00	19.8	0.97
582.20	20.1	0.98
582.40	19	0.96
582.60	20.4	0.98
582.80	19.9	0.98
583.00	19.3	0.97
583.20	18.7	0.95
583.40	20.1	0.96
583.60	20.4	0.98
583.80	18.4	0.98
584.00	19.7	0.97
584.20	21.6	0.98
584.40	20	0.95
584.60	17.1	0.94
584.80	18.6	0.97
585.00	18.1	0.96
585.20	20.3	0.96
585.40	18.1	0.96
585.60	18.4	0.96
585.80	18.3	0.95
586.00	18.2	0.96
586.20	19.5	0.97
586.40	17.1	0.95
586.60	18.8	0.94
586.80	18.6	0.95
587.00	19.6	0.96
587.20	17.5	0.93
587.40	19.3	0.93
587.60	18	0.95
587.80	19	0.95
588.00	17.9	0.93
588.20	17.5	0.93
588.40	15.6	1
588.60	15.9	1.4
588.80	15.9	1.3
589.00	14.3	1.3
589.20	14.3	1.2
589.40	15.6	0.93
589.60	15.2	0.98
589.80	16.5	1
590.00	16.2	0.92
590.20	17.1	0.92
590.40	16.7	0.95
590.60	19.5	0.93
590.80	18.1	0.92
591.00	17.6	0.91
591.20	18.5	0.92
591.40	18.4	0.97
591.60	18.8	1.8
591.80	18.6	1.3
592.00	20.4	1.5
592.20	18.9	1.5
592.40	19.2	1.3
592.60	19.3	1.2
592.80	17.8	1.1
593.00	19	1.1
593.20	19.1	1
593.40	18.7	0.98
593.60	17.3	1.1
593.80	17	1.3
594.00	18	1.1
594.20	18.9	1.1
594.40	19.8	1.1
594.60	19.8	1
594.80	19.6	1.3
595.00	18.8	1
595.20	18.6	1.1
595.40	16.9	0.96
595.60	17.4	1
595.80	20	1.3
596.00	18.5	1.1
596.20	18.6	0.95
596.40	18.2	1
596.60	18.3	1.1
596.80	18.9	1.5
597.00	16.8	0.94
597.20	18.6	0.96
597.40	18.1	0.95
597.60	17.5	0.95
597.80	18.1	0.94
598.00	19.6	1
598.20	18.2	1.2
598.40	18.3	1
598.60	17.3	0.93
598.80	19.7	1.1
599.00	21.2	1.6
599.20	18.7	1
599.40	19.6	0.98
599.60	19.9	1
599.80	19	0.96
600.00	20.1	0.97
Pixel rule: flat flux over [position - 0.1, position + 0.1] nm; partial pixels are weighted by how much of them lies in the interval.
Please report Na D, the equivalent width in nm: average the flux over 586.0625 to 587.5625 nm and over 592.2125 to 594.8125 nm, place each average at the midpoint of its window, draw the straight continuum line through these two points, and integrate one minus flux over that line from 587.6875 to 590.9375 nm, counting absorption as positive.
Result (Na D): 0.355 nm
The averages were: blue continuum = 18.6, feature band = 16.6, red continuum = 18.7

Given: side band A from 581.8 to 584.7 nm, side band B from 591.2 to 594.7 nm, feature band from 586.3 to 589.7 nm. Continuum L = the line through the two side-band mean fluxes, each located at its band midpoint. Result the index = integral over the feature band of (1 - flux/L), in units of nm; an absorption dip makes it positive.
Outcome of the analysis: 0.38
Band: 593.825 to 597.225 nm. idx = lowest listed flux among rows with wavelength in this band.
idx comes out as 16.8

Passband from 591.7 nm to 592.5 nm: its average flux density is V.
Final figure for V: 19.3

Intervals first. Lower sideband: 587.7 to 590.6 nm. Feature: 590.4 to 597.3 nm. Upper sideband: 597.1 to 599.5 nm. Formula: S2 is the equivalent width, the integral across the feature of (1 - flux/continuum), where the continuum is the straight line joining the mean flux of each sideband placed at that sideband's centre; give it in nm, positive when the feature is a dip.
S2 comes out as -0.39 nm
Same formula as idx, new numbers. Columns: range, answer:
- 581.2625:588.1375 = 17.1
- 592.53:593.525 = 17.8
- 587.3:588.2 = 17.5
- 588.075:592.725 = 14.3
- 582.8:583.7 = 18.7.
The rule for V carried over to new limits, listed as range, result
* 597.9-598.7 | 18.4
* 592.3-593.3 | 18.9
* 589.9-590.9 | 17.5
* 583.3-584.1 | 19.6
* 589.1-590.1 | 15.6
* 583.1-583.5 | 19.4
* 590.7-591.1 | 17.8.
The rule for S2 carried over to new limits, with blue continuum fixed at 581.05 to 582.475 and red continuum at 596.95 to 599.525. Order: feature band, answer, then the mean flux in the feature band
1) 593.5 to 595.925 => 0.033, 18.5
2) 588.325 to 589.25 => 0.182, 15.2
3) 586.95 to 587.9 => 0.019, 18.6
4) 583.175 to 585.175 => -0.021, 19.3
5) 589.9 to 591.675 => 0.097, 17.9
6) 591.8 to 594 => 0.022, 18.6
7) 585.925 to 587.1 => 0.025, 18.6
